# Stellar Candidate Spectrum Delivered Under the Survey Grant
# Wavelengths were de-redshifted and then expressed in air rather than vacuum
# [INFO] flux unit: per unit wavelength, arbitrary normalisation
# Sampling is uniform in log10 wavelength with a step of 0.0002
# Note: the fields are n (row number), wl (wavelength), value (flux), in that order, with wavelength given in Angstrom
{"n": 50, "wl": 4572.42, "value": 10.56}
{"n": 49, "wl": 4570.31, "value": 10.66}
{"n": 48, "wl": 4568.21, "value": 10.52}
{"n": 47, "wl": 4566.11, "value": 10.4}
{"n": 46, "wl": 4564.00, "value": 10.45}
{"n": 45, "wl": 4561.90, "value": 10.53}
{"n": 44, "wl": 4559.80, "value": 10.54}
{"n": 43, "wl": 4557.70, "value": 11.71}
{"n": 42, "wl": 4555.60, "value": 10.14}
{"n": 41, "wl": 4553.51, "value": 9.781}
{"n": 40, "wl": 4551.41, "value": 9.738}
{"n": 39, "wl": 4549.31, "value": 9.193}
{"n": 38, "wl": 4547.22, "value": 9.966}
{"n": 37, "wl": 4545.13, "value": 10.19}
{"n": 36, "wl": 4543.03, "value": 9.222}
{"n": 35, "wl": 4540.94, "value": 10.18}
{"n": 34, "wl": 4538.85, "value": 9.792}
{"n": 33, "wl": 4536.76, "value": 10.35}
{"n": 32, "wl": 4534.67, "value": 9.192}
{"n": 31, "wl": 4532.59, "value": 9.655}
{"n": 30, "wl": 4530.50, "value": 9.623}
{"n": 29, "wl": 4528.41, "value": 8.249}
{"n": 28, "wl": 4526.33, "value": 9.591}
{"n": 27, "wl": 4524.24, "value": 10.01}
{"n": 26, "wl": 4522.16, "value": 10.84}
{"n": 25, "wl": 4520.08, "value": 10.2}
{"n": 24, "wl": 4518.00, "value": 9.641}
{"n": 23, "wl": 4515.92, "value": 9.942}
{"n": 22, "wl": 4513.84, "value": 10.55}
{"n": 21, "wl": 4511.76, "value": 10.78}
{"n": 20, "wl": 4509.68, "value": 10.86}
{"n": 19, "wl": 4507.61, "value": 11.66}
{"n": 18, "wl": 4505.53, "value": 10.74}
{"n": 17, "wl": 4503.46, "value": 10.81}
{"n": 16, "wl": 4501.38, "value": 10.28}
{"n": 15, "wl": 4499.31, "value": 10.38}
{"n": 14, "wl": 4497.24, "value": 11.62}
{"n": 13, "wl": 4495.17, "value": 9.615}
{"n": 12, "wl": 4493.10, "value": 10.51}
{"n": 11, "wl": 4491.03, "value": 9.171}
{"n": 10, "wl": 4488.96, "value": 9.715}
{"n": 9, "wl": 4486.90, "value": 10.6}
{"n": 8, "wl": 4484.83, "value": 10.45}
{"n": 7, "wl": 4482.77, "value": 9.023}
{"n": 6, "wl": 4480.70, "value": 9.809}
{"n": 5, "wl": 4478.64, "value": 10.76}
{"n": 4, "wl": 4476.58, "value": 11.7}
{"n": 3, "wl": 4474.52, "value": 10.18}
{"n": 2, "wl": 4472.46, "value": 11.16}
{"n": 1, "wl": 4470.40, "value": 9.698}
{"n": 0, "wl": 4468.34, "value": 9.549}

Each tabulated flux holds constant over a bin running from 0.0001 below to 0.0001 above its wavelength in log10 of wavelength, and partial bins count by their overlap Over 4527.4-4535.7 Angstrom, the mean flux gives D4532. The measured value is 9.18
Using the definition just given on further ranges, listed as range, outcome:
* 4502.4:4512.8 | 11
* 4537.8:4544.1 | 9.72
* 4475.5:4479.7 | 11.2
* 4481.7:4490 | 9.95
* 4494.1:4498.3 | 10.6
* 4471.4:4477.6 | 11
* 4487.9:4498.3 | 10.1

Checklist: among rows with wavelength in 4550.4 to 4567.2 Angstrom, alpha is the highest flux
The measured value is 11.71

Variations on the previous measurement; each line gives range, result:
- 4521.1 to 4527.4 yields 10.84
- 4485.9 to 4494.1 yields 10.6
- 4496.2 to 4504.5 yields 11.62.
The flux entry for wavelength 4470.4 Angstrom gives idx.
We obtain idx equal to 9.698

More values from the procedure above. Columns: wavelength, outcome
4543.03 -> 9.222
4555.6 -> 10.14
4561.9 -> 10.53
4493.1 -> 10.51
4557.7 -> 11.71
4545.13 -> 10.19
